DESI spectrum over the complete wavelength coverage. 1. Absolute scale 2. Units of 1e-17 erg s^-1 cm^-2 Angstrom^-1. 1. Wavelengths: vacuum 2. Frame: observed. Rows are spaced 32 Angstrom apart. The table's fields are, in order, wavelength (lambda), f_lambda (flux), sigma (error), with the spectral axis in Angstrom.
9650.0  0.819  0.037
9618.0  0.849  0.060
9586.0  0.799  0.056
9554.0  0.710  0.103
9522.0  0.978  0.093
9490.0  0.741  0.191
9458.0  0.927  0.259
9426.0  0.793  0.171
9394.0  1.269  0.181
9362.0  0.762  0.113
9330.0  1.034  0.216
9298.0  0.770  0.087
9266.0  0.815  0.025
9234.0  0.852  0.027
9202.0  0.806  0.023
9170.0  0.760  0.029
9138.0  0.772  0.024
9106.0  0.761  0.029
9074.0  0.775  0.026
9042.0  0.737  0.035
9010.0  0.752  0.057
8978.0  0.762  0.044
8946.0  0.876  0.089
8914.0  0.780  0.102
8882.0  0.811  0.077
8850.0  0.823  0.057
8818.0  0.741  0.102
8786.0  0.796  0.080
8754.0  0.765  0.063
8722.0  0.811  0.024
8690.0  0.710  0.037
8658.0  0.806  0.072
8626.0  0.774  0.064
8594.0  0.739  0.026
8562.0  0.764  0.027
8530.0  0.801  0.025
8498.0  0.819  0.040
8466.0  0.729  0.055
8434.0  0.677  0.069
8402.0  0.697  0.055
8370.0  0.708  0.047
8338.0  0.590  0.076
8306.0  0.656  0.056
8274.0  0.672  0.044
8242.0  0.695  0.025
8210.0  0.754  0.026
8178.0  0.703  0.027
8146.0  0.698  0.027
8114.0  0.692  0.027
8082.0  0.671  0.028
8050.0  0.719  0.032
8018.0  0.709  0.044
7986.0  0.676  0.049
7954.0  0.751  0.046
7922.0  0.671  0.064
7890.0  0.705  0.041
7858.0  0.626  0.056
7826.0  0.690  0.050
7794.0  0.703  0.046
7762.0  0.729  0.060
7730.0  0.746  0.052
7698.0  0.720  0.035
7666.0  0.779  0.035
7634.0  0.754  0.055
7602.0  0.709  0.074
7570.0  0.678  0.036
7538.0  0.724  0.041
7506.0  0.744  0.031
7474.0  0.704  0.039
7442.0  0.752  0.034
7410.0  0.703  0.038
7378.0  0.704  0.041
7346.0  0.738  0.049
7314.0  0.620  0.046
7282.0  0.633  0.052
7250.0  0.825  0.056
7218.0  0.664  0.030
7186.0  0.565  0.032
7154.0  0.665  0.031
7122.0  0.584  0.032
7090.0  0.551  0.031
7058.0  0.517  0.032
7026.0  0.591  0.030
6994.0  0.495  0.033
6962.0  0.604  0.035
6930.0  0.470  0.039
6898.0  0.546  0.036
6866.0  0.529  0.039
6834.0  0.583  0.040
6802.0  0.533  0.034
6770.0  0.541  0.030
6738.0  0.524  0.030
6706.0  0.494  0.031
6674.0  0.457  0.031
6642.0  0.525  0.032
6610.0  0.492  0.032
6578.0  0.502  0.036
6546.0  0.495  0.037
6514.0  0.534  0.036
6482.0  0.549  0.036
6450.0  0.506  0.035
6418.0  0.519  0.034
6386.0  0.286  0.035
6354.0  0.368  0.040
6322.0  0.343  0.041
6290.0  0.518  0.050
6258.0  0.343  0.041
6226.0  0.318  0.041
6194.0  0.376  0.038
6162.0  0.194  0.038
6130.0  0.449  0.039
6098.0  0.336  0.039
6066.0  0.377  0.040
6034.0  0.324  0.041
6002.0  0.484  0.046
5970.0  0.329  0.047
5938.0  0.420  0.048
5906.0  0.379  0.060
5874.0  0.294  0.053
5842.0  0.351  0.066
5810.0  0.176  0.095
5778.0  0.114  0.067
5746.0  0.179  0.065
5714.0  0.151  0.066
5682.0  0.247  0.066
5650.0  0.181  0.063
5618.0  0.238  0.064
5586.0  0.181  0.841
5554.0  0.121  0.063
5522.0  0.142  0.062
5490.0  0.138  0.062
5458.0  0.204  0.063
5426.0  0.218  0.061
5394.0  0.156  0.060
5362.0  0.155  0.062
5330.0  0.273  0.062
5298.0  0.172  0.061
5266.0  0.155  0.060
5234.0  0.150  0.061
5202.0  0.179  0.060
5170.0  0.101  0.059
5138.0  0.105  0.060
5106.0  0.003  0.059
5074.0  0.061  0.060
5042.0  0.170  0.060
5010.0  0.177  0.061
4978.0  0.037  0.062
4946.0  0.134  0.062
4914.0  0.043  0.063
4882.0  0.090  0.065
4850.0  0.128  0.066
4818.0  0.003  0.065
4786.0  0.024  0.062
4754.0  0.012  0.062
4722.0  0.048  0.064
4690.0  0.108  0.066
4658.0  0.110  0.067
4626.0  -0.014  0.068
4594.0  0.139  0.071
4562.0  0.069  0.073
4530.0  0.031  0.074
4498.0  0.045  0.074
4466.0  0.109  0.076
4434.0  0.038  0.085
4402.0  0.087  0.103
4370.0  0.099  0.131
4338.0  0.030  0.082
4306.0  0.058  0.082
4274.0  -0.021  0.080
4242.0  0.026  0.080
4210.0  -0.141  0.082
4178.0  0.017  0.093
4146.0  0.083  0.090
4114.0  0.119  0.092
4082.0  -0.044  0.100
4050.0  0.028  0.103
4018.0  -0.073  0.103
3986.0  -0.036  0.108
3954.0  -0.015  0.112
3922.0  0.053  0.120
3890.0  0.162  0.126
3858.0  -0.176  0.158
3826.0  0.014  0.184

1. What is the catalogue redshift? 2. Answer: 0.61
